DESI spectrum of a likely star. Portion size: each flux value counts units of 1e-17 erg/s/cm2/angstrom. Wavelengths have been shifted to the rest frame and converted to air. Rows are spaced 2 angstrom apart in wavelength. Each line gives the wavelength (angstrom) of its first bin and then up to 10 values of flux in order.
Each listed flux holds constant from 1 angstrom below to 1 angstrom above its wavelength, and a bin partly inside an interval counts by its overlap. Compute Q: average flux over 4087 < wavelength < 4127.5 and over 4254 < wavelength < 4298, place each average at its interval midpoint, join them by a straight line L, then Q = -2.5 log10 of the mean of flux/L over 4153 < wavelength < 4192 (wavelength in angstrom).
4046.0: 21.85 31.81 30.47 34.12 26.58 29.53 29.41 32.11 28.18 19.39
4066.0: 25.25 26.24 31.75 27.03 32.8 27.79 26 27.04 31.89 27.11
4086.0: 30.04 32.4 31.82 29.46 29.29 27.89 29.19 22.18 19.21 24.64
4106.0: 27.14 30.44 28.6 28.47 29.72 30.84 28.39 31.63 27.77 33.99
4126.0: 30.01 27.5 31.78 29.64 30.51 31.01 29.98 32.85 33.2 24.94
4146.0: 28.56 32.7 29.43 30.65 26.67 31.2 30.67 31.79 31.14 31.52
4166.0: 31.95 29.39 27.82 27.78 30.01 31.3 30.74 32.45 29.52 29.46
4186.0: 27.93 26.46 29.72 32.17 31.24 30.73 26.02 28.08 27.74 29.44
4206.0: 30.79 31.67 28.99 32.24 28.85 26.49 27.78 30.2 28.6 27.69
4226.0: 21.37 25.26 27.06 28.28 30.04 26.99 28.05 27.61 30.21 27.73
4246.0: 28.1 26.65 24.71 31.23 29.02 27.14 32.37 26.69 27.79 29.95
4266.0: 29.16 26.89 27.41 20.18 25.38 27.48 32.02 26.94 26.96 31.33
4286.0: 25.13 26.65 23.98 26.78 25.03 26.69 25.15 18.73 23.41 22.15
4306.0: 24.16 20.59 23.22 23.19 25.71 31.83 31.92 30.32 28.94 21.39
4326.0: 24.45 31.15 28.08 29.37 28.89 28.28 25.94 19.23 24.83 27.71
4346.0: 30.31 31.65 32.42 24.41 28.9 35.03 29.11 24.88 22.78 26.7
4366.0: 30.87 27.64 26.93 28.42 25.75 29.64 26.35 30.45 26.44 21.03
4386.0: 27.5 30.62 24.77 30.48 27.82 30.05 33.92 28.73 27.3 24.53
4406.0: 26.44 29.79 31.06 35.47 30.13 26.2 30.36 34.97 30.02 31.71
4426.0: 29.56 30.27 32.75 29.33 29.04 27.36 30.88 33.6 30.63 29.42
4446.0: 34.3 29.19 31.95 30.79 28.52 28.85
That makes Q -0.07 mag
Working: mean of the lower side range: 28.6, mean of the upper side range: 27.2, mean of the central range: 29.9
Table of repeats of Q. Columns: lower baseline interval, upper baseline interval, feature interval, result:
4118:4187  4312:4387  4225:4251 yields 0.08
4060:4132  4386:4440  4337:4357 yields 0.06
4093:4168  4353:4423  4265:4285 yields 0.06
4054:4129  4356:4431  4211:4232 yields 0.04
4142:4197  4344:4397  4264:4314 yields 0.14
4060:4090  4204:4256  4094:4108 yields 0.10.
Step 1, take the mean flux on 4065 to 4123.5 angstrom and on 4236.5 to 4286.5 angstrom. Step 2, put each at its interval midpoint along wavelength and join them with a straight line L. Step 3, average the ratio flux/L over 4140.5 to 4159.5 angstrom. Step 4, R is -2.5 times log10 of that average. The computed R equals -0.06 mag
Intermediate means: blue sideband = 28.4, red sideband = 27.9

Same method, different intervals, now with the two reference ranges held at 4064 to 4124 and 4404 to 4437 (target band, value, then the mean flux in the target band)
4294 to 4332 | 0.15 mag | 25.7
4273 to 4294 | 0.08 mag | 27.2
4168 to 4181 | -0.05 mag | 30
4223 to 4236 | 0.09 mag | 26.6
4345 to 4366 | 0.04 mag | 28.7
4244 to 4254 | 0.05 mag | 27.8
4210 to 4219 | 0.00 mag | 28.9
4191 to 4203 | -0.02 mag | 29.3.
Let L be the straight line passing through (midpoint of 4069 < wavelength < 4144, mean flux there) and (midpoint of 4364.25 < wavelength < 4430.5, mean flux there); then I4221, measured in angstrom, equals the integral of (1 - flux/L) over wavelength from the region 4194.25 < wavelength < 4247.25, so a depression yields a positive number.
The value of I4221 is 1.4 angstrom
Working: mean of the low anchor 29.2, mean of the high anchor 29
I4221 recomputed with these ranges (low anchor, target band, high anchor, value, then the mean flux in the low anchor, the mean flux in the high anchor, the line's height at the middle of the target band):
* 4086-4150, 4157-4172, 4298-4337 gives -1.0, 29.2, 26.1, 28.5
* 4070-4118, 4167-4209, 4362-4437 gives -1.5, 28.4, 28.8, 28.5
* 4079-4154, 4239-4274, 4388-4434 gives 2.1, 29.2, 29.8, 29.5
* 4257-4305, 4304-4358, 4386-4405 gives 0.2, 26.4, 28.6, 27.4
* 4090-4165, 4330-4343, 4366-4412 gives 1.0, 29.3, 28.2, 28.4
